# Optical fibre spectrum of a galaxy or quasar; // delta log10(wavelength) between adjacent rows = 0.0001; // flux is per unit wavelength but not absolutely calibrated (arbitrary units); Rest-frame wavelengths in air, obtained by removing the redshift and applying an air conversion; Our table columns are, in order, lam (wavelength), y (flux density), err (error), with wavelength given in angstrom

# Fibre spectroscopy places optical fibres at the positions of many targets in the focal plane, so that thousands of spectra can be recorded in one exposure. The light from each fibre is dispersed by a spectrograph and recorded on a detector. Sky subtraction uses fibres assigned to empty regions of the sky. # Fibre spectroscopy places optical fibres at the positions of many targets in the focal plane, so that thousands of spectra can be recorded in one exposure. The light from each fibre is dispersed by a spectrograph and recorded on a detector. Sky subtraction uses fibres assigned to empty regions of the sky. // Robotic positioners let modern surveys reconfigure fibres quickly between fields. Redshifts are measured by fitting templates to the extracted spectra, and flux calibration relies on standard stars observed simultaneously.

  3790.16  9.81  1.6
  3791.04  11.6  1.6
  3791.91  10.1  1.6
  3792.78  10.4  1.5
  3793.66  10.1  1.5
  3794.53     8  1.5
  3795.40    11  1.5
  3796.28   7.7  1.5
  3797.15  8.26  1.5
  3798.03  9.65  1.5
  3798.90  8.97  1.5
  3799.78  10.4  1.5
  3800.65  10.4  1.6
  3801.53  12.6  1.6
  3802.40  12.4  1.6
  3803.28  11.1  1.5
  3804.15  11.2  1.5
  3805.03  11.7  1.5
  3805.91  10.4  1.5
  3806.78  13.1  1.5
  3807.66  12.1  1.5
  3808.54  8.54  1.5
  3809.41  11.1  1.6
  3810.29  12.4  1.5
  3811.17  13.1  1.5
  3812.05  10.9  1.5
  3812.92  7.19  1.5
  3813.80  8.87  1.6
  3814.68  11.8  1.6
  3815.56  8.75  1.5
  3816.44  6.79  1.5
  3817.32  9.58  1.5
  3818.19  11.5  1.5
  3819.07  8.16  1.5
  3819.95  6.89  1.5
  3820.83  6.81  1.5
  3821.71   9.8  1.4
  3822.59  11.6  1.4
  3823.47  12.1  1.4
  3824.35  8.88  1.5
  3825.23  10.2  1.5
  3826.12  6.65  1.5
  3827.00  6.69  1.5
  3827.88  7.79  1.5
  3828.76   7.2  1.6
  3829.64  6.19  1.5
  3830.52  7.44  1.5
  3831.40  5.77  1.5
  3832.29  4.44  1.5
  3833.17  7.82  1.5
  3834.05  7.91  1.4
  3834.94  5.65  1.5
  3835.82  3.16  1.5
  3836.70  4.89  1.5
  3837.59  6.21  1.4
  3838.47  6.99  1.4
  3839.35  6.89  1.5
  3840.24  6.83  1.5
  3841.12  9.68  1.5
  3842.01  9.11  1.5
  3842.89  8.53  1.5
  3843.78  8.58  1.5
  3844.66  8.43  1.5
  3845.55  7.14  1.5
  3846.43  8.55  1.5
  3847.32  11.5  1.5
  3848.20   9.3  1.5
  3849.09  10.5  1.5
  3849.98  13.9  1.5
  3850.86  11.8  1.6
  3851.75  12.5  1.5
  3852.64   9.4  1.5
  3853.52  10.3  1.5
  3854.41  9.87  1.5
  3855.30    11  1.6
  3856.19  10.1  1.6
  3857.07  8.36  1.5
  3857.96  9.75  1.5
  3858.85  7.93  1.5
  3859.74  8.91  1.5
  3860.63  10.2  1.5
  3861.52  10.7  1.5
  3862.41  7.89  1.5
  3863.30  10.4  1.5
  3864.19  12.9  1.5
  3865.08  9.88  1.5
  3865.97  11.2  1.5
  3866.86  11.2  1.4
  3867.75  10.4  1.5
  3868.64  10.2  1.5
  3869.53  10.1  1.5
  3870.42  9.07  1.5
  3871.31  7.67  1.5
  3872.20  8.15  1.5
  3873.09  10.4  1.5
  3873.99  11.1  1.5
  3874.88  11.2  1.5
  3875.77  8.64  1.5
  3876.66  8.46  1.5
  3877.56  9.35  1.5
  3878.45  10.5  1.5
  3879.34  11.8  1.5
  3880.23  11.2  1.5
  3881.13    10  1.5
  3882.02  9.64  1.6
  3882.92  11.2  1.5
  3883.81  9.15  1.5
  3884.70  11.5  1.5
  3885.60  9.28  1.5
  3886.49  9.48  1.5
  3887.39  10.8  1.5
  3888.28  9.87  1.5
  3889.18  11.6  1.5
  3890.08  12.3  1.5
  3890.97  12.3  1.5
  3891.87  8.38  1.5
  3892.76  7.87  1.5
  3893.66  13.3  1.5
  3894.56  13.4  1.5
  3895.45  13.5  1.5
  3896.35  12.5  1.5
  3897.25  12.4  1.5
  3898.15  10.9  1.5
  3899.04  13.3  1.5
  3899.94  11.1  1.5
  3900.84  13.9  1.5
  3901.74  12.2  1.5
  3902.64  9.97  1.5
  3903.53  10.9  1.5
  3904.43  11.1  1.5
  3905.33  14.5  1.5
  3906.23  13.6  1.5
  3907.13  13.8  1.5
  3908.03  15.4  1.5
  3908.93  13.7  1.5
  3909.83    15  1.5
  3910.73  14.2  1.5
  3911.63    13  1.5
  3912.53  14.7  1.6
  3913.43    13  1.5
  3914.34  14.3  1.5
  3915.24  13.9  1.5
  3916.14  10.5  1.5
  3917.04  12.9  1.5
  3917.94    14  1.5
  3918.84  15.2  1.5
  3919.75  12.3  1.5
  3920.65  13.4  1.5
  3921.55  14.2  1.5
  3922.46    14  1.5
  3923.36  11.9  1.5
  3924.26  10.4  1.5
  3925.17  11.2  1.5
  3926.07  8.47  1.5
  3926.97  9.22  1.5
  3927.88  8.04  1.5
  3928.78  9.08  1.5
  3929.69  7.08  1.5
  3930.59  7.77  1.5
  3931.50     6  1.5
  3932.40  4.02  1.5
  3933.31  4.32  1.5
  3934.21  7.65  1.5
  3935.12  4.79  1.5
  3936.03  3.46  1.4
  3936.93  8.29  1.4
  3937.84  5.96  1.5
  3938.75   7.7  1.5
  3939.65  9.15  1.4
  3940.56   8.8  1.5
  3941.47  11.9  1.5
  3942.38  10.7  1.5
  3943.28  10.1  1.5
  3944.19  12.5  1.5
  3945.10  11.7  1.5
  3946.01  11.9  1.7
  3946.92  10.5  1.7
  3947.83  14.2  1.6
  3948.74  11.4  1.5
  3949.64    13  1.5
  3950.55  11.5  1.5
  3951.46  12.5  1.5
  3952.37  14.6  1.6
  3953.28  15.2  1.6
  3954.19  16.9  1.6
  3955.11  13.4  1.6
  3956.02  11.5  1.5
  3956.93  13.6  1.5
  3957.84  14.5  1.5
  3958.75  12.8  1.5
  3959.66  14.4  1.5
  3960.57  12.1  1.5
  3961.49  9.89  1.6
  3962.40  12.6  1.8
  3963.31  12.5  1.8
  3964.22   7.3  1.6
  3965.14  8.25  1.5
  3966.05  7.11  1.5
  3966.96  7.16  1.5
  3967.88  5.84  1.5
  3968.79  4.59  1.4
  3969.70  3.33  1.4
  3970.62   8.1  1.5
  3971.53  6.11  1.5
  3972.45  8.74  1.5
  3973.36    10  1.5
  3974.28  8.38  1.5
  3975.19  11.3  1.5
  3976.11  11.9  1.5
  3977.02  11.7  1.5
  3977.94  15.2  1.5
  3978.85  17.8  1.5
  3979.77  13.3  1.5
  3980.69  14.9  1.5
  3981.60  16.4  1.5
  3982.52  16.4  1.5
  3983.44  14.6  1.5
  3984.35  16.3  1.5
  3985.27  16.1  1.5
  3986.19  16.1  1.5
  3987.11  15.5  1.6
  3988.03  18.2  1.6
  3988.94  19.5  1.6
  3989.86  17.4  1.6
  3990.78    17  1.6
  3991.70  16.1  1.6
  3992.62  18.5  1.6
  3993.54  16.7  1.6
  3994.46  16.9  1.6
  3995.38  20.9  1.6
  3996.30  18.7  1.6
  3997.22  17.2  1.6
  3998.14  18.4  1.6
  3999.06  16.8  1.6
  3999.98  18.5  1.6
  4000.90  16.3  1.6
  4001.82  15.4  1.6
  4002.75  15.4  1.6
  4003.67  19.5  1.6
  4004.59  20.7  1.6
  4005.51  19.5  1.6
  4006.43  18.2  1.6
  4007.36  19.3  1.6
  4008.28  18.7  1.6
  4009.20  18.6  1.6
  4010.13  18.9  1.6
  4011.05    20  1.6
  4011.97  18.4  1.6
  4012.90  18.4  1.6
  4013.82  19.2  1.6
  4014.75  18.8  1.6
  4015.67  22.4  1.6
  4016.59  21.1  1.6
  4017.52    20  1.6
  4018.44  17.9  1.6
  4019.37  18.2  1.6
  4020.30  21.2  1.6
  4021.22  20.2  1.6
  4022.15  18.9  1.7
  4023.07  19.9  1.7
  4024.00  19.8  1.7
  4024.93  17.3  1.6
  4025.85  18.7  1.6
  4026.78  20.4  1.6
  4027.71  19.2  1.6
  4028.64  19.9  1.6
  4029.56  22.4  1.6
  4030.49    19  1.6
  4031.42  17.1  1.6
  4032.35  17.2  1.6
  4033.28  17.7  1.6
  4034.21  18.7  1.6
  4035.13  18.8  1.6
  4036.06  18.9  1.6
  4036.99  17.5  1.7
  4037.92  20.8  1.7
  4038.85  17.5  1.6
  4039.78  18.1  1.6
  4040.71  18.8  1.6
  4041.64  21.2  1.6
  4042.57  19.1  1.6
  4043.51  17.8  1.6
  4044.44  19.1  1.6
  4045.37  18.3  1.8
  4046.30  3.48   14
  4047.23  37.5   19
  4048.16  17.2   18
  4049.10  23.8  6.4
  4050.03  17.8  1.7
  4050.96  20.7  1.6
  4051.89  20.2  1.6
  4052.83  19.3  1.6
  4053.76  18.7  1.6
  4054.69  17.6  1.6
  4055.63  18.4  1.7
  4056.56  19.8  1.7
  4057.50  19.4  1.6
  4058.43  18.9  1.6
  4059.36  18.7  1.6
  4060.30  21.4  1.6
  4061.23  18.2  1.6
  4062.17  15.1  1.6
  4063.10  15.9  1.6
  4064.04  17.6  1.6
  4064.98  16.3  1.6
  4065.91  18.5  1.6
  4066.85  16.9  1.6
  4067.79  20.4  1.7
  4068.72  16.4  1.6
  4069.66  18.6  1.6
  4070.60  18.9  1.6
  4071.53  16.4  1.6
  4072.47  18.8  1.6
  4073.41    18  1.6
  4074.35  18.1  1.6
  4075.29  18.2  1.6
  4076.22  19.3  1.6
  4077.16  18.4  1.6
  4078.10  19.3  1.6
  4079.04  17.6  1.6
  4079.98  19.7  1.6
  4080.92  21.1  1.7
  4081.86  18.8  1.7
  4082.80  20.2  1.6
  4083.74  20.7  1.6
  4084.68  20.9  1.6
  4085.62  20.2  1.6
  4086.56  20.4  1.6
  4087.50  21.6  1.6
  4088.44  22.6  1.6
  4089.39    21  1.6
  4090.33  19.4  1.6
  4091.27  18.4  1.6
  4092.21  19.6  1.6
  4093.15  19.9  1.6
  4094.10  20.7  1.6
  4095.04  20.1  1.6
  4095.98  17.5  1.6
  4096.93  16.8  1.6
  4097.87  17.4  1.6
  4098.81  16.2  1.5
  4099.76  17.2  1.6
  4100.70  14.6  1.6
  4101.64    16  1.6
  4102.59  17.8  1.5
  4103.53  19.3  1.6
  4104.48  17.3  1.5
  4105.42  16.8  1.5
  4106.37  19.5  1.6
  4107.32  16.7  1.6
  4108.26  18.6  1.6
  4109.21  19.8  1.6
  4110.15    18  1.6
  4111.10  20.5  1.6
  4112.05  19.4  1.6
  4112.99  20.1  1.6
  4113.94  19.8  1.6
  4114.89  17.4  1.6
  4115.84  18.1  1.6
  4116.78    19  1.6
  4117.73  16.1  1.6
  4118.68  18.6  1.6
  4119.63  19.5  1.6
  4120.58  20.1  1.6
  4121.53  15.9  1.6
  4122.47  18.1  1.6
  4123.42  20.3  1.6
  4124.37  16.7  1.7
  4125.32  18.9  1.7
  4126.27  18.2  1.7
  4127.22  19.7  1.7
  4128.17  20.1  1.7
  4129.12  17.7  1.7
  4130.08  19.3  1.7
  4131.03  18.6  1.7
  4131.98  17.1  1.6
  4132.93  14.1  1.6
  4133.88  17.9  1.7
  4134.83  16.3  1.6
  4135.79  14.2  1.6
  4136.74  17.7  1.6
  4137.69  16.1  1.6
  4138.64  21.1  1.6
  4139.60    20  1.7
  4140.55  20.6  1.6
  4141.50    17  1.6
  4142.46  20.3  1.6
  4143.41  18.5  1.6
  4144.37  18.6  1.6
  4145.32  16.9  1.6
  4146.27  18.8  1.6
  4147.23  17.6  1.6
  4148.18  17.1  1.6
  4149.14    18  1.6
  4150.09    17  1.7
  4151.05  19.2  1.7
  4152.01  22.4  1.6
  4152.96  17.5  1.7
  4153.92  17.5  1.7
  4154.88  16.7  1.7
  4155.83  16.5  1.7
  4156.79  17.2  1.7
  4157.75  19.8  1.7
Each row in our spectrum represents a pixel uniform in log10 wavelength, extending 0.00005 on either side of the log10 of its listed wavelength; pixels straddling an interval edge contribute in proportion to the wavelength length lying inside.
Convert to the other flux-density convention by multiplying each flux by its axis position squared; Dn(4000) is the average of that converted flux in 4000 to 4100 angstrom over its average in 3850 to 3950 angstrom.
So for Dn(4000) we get 1.90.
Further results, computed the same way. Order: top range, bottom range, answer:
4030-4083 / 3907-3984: 1.78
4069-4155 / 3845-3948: 1.94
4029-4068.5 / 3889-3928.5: 1.63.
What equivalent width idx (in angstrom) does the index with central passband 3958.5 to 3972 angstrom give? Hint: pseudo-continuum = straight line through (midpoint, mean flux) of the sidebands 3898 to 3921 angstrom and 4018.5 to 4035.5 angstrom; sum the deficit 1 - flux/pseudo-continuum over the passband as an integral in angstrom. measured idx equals 6.08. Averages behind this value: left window 13.1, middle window 8.74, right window 19.1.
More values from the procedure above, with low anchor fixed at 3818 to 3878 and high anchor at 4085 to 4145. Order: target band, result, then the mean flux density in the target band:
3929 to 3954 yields 5.6 angstrom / 9.59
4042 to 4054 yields -2.5 angstrom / 19.5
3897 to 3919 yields -3.9 angstrom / 13.1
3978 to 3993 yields -2.8 angstrom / 16.5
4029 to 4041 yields -2.3 angstrom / 18.7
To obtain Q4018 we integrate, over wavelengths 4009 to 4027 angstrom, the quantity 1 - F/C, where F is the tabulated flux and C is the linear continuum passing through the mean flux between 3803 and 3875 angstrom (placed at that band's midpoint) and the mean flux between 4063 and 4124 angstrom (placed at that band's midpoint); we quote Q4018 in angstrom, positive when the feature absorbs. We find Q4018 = -4.0 angstrom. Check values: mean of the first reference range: 9.27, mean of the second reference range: 18.6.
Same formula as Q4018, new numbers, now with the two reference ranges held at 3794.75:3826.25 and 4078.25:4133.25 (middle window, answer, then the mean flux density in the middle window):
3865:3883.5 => 2.9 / 10.1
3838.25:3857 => 2.7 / 9.58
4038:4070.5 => -2.9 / 18.7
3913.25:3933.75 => 4.2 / 10.6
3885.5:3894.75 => 1.2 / 10.8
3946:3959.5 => 1.0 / 13.2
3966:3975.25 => 4.8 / 7.18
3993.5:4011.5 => -2.9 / 18.3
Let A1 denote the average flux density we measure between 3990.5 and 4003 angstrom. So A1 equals 17.4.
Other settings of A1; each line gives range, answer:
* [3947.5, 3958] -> 13.5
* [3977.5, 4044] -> 18.3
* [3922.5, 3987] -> 10.7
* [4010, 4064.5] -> 19.1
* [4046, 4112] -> 18.8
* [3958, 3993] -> 12.5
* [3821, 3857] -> 8.52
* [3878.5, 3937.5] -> 11.1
